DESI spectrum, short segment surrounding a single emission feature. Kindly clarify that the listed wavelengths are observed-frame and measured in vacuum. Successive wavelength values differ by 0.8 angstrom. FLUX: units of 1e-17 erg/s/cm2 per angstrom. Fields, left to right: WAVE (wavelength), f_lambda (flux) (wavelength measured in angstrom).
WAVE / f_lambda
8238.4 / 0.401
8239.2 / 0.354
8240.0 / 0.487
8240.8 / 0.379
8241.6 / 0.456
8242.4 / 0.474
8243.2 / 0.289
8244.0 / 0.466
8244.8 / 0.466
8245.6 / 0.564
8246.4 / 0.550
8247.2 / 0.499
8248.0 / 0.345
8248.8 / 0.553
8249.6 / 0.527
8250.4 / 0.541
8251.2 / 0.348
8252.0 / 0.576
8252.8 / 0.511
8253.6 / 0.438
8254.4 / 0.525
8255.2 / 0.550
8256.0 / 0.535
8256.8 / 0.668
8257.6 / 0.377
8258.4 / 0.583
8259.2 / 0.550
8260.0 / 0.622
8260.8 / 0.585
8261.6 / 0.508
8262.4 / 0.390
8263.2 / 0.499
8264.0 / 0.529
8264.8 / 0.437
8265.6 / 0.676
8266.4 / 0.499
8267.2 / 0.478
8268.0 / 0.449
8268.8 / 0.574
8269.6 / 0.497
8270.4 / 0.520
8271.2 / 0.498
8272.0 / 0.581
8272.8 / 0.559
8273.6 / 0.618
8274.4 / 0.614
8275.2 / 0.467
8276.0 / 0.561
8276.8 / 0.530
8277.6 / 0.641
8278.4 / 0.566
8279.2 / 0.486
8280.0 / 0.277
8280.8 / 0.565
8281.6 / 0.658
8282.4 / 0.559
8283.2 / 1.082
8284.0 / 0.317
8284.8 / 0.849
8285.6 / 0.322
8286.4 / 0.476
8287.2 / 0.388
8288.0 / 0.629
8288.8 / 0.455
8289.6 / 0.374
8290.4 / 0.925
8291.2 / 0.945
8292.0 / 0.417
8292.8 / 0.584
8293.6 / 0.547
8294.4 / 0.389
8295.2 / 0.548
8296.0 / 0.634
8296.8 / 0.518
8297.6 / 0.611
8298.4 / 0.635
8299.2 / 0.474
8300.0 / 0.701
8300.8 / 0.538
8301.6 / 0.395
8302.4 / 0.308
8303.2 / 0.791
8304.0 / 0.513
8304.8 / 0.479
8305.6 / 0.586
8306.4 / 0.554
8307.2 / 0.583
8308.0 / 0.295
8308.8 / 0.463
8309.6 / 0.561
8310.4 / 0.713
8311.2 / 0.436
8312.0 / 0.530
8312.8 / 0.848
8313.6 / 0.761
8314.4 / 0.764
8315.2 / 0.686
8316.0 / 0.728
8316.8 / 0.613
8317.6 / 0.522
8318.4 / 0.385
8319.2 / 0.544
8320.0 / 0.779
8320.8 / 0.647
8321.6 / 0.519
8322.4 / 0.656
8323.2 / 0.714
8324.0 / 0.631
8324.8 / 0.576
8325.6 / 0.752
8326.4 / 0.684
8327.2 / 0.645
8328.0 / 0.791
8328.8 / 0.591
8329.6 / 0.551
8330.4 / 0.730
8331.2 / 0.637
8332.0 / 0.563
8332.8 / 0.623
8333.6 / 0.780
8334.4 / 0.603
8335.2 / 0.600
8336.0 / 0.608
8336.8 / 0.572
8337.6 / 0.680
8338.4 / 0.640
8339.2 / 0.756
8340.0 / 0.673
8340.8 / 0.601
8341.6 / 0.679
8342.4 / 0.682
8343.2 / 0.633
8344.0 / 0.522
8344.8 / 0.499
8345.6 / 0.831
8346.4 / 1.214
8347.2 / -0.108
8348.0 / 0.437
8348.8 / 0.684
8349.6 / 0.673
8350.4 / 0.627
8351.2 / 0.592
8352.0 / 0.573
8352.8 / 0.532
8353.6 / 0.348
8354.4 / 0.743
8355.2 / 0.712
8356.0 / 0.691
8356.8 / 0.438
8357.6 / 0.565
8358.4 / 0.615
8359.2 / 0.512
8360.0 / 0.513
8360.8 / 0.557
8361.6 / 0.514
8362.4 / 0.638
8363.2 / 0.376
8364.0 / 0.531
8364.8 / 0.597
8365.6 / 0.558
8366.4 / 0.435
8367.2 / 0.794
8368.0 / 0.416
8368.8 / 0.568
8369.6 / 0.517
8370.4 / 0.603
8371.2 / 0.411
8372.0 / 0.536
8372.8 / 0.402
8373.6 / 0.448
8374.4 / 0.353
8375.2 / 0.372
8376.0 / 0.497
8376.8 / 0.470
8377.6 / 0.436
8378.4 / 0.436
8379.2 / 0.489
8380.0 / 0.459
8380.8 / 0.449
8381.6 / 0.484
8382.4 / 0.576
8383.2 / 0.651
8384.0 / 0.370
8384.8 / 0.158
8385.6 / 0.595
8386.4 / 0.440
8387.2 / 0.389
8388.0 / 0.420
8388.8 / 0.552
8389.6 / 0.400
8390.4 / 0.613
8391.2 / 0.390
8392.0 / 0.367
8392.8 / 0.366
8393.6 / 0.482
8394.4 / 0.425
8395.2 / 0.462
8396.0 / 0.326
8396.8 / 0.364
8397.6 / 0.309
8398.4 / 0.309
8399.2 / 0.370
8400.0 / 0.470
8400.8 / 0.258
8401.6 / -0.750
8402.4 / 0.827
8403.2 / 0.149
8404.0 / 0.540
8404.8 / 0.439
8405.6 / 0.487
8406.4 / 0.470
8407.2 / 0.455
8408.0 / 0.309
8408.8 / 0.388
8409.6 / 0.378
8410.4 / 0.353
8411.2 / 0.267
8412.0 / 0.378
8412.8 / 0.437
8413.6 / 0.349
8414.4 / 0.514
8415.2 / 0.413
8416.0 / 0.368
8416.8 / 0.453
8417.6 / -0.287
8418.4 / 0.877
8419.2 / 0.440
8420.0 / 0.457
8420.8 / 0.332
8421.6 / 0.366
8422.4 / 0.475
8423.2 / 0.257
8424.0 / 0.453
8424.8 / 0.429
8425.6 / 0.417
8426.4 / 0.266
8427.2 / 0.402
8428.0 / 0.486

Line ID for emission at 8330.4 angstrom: C III] 1909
